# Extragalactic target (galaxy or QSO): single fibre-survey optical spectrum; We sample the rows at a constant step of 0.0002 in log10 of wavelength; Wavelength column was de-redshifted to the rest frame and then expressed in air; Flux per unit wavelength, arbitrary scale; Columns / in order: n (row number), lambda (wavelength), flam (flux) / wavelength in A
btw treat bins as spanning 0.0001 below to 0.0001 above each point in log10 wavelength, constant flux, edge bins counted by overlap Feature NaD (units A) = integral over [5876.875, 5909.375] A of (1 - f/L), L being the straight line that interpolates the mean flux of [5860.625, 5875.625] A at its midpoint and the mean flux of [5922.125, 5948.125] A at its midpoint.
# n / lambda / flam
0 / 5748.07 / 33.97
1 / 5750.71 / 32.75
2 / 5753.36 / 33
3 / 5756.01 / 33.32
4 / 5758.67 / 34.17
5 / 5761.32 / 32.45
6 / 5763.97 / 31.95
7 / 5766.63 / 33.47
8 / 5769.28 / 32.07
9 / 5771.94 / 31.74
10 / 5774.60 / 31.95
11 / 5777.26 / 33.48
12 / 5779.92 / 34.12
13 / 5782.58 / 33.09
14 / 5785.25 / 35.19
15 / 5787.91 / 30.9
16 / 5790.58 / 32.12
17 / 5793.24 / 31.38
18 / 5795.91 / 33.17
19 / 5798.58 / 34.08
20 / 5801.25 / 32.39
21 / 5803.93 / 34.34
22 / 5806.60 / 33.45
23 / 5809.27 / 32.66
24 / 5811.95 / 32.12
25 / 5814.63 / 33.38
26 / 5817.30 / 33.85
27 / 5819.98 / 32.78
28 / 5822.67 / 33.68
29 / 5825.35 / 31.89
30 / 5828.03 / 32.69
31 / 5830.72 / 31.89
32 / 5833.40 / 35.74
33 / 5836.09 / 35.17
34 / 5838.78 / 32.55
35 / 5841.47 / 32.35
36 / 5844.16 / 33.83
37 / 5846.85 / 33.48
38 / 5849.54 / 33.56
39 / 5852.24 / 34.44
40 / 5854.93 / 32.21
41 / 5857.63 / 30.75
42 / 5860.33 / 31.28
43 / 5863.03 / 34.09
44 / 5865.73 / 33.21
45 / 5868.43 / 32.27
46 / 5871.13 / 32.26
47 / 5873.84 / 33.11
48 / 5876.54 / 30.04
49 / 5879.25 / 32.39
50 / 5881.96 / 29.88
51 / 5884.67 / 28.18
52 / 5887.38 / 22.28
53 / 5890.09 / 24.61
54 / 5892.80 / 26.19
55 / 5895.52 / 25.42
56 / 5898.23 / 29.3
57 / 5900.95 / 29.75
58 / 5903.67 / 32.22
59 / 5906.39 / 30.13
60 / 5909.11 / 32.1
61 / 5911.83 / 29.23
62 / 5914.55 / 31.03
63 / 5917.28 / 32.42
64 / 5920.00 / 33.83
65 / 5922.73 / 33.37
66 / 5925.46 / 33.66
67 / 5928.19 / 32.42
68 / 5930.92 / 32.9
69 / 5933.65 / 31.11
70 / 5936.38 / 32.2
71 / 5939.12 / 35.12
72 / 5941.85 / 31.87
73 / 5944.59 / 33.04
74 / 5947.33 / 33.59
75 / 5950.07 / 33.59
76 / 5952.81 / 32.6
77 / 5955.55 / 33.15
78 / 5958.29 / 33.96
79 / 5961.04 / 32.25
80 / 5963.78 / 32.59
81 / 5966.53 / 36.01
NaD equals 4.3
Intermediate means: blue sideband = 32.8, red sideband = 32.9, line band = 28.5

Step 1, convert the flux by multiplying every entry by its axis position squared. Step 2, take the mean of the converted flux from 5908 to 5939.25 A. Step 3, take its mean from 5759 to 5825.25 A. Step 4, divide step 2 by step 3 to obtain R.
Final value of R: 1.0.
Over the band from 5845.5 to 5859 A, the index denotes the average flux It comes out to 32.9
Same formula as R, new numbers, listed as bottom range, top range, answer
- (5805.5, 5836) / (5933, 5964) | 1.04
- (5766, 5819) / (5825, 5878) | 1.02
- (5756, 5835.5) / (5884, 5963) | 0.99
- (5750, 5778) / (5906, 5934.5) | 1.03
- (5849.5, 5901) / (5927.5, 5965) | 1.12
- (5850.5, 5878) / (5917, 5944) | 1.04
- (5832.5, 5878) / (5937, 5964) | 1.04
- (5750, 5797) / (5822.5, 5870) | 1.03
